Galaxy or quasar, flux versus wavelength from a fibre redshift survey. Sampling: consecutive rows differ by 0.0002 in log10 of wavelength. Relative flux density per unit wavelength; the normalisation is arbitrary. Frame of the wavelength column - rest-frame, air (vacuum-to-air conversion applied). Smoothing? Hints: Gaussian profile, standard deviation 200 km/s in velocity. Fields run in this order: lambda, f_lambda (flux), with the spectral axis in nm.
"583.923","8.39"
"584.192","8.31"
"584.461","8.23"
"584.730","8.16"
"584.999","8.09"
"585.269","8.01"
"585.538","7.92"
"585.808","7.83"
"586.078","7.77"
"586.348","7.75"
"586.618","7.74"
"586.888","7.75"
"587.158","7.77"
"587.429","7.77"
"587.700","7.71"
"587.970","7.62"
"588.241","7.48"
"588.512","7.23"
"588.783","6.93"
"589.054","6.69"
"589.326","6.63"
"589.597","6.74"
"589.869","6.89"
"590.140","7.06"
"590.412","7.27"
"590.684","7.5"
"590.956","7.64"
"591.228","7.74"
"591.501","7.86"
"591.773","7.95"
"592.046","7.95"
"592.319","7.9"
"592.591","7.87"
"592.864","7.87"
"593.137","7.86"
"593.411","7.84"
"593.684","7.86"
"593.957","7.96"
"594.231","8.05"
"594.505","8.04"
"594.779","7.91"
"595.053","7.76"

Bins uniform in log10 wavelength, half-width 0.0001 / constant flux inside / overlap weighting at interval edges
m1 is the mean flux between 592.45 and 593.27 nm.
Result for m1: 7.88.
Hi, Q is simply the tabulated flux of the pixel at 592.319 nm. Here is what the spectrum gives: 7.9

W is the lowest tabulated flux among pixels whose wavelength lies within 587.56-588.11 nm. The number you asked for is 7.62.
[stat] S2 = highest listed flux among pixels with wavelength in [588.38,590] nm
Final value 7.23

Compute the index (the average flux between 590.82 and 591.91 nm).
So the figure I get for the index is 7.79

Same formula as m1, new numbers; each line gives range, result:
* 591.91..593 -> 7.9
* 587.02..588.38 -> 7.67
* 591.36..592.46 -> 7.91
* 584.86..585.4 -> 8.05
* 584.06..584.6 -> 8.27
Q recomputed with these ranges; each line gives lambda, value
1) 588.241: 7.48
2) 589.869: 6.89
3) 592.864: 7.87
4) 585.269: 8.01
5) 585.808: 7.83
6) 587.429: 7.77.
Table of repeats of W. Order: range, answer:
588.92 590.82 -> 6.63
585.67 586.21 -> 7.77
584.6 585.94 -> 7.83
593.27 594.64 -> 7.84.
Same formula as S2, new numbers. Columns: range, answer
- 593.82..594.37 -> 8.05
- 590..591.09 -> 7.64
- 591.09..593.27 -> 7.95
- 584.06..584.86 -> 8.31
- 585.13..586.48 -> 8.01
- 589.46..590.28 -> 7.06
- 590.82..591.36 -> 7.74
